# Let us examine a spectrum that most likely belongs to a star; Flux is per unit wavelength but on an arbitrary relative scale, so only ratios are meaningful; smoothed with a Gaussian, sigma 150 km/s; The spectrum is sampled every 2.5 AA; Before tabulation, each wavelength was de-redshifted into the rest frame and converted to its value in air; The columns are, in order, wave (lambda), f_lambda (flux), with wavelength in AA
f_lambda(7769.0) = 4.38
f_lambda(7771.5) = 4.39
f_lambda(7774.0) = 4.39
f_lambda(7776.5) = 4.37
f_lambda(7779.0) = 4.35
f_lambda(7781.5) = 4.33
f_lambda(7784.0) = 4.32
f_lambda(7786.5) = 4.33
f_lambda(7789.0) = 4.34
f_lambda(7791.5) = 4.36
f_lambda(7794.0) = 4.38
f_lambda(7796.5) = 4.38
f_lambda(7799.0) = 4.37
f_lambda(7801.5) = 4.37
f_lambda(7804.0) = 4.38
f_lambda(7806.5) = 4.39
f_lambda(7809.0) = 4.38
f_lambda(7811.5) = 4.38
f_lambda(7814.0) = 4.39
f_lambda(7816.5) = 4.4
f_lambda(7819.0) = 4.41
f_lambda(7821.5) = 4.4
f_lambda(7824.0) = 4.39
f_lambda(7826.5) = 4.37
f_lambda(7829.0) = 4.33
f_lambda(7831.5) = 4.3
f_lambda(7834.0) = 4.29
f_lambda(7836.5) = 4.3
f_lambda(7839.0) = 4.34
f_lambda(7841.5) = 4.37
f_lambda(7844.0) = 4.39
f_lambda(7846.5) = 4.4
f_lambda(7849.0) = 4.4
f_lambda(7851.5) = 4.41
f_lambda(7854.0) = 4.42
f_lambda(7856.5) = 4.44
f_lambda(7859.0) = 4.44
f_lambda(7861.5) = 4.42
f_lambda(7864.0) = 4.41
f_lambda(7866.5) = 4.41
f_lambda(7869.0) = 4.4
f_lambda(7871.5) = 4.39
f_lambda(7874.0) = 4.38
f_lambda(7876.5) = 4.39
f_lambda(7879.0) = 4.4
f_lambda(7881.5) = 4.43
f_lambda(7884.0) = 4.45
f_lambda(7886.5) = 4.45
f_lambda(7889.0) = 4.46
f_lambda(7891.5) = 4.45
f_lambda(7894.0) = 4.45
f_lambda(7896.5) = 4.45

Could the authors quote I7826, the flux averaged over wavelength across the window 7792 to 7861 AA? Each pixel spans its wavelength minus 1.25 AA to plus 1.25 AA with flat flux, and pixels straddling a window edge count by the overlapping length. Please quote 4.38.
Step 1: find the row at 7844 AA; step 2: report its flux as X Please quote 4.39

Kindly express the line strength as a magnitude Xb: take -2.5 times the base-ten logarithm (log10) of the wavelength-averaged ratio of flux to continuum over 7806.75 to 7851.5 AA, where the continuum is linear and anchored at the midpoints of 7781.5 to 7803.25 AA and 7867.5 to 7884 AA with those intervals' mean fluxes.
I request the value 0.00 mag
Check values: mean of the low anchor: 4.36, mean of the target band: 4.37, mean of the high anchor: 4.4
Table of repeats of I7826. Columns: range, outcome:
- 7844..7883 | 4.41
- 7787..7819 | 4.38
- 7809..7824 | 4.39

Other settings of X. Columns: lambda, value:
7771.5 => 4.39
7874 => 4.38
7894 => 4.45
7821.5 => 4.4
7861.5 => 4.42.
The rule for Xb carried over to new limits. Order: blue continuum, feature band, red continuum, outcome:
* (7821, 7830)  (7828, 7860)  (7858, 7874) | 0.00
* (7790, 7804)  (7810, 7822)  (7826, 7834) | -0.01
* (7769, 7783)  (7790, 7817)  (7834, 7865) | 0.00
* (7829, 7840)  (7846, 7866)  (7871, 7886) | -0.01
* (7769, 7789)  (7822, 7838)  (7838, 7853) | 0.01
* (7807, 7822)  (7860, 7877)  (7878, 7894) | 0.01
